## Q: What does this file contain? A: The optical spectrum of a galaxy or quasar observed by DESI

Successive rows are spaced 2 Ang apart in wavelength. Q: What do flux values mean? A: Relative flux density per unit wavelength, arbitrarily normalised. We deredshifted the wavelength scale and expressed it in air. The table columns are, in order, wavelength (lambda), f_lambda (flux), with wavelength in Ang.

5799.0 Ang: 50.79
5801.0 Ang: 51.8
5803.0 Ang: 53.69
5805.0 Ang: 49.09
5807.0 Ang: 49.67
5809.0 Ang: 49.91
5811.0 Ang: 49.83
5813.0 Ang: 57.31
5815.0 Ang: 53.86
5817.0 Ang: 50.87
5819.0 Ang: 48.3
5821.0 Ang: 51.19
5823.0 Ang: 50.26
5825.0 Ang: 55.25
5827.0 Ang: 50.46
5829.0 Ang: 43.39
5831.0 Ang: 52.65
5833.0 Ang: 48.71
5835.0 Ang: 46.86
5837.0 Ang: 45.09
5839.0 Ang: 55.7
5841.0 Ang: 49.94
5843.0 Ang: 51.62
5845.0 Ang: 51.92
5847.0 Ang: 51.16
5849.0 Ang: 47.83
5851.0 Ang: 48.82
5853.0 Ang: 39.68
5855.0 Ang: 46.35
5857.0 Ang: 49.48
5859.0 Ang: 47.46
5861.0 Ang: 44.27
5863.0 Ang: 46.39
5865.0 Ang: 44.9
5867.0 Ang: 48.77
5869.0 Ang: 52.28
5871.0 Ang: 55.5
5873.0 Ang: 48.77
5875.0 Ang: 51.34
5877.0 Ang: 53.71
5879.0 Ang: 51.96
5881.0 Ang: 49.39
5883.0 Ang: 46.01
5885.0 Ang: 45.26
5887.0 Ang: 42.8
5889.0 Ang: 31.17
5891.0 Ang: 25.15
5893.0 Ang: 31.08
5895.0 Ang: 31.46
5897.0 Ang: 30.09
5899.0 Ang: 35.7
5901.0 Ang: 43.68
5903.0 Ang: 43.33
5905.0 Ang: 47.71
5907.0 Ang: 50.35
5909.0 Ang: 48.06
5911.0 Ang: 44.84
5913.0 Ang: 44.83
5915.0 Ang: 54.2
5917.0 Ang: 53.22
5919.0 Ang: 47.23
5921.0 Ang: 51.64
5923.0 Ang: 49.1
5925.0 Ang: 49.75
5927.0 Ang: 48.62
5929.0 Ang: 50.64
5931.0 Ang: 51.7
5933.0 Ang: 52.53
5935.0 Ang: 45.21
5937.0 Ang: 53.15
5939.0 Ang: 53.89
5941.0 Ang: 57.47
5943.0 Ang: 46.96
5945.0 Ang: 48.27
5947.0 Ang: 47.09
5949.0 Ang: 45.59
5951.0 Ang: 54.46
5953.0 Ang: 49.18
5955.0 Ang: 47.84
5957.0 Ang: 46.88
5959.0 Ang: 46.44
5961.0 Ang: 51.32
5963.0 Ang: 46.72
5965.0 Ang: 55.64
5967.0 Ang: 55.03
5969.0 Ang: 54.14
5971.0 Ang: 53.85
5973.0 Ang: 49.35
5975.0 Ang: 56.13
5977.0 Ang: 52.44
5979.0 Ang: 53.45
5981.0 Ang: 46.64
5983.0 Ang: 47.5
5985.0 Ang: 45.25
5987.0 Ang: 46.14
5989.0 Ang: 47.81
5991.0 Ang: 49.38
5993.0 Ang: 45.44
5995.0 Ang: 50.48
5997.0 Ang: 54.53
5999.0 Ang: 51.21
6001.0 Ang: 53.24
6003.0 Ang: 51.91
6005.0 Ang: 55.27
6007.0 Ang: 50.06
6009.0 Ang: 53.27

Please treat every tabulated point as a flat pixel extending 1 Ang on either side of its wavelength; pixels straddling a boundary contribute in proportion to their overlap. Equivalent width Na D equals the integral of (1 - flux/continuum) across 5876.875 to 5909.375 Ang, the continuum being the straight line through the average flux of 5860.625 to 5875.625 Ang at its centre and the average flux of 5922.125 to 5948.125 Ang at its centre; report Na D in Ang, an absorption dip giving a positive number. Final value 5.5 Ang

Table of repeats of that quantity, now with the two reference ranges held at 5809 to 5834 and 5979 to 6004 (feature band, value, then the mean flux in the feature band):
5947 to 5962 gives 0.29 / 48.7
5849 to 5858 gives 0.78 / 46.3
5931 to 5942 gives -0.56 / 52.4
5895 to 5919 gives 2.64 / 44.6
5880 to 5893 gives 2.86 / 39.3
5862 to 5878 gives 0.09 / 50.2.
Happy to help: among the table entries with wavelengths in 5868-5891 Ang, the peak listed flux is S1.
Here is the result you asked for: 55.5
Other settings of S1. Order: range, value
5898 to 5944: 57.47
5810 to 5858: 57.31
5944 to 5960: 54.46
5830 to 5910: 55.7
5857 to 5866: 49.48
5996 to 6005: 55.27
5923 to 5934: 52.53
